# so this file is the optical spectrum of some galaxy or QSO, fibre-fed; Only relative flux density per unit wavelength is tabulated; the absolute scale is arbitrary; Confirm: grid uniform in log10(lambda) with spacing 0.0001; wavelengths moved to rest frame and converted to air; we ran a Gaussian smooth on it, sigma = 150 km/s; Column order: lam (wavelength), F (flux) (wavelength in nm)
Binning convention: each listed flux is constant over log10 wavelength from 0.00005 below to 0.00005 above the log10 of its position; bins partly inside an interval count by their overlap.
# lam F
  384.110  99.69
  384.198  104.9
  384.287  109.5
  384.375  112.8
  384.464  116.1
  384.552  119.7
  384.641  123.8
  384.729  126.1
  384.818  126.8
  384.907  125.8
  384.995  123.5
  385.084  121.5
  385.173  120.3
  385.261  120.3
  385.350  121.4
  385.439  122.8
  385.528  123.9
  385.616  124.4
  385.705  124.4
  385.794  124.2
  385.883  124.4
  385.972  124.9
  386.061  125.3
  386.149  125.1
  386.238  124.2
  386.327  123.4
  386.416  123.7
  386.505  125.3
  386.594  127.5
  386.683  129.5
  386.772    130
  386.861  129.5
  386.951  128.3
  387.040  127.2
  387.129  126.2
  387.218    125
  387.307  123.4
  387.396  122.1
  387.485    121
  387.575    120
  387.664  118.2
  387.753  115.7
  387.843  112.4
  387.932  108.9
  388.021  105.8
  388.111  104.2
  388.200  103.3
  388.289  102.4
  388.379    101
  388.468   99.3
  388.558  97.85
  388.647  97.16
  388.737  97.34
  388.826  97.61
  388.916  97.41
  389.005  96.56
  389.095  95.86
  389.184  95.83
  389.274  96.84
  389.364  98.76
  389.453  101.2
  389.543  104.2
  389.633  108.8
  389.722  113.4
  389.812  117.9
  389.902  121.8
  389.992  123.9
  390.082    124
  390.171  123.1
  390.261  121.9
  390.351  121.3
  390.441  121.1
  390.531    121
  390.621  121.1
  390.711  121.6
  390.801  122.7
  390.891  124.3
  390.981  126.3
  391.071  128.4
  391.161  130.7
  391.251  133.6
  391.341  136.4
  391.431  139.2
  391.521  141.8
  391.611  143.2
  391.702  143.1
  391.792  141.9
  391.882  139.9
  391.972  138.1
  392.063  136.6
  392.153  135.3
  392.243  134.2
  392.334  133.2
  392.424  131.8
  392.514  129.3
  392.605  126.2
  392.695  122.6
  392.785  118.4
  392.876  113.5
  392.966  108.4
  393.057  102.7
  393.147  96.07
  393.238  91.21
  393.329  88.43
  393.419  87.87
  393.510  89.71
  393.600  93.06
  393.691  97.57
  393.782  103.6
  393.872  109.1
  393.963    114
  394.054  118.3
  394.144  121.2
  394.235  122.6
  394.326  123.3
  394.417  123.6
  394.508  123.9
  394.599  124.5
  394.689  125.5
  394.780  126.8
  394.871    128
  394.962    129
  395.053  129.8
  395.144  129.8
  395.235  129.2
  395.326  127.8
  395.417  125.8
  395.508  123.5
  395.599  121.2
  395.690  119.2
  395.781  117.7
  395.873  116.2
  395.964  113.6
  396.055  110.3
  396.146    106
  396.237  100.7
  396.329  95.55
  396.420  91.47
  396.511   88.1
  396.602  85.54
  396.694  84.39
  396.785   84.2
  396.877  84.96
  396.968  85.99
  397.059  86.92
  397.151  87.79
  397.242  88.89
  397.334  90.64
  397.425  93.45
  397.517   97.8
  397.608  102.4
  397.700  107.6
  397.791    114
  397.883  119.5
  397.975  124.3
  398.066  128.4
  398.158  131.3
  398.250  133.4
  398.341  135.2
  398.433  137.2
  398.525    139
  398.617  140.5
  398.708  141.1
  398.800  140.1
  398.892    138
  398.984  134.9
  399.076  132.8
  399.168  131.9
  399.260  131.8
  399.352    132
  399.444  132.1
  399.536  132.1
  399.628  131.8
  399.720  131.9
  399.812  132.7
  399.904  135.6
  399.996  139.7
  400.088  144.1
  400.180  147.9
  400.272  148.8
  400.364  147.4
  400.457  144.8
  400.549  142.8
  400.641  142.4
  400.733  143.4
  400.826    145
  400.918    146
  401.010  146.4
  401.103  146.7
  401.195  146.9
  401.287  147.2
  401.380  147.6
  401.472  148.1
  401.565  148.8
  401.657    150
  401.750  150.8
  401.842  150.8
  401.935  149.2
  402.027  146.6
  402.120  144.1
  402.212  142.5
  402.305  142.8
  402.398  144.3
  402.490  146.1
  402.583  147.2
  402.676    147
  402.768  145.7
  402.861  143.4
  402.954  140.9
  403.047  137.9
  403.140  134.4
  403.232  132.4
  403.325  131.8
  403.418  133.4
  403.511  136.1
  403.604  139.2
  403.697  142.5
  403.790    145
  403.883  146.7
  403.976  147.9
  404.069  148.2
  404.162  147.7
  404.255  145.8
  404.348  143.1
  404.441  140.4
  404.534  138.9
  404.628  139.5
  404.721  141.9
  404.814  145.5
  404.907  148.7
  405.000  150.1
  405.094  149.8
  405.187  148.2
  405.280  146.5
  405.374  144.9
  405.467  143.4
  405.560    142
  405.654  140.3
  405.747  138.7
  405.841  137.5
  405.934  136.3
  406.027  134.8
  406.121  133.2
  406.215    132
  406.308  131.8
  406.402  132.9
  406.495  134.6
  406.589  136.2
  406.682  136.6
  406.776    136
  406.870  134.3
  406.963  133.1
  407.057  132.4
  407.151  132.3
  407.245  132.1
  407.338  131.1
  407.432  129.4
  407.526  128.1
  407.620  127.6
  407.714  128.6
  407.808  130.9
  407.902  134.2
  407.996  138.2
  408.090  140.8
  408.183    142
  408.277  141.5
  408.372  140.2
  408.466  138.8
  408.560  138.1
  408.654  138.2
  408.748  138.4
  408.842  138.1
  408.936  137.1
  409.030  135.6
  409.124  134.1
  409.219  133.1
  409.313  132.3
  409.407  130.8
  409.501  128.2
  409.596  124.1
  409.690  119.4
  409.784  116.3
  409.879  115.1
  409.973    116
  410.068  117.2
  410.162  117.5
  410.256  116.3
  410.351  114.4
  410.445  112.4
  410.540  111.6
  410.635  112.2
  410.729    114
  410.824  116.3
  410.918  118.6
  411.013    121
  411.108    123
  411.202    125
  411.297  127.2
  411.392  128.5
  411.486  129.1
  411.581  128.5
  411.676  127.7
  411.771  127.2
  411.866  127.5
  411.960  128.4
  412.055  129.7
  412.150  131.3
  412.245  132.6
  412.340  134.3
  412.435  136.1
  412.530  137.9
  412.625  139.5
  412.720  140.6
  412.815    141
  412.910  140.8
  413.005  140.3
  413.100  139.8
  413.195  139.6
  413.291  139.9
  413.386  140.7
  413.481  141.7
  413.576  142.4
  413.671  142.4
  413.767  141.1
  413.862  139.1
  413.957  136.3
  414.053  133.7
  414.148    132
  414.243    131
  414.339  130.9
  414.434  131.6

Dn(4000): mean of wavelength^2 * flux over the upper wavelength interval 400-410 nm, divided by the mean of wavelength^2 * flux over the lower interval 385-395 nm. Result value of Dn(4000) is 1.27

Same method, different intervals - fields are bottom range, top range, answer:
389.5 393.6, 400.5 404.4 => 1.25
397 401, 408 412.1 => 1.04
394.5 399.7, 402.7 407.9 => 1.23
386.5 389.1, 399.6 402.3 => 1.37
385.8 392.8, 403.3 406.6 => 1.27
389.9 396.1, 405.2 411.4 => 1.16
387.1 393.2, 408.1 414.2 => 1.23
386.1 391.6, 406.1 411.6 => 1.22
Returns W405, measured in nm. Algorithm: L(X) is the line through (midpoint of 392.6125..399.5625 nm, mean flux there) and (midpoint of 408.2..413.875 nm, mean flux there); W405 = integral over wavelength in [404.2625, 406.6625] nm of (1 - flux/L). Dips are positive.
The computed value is -0.31 nm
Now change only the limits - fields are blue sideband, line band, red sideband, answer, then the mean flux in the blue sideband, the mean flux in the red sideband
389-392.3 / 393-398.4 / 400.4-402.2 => 1.00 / 123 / 147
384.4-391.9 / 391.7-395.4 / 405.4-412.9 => 0.08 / 119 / 131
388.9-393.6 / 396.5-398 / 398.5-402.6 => 0.43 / 119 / 142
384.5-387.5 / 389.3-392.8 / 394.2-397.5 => -0.28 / 125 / 109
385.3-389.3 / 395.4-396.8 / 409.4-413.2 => 0.16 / 115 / 126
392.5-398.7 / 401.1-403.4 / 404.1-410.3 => -0.35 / 112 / 135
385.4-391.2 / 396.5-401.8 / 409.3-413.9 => -0.23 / 116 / 128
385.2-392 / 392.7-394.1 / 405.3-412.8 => 0.22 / 119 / 131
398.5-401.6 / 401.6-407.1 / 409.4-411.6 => -0.39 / 141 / 120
